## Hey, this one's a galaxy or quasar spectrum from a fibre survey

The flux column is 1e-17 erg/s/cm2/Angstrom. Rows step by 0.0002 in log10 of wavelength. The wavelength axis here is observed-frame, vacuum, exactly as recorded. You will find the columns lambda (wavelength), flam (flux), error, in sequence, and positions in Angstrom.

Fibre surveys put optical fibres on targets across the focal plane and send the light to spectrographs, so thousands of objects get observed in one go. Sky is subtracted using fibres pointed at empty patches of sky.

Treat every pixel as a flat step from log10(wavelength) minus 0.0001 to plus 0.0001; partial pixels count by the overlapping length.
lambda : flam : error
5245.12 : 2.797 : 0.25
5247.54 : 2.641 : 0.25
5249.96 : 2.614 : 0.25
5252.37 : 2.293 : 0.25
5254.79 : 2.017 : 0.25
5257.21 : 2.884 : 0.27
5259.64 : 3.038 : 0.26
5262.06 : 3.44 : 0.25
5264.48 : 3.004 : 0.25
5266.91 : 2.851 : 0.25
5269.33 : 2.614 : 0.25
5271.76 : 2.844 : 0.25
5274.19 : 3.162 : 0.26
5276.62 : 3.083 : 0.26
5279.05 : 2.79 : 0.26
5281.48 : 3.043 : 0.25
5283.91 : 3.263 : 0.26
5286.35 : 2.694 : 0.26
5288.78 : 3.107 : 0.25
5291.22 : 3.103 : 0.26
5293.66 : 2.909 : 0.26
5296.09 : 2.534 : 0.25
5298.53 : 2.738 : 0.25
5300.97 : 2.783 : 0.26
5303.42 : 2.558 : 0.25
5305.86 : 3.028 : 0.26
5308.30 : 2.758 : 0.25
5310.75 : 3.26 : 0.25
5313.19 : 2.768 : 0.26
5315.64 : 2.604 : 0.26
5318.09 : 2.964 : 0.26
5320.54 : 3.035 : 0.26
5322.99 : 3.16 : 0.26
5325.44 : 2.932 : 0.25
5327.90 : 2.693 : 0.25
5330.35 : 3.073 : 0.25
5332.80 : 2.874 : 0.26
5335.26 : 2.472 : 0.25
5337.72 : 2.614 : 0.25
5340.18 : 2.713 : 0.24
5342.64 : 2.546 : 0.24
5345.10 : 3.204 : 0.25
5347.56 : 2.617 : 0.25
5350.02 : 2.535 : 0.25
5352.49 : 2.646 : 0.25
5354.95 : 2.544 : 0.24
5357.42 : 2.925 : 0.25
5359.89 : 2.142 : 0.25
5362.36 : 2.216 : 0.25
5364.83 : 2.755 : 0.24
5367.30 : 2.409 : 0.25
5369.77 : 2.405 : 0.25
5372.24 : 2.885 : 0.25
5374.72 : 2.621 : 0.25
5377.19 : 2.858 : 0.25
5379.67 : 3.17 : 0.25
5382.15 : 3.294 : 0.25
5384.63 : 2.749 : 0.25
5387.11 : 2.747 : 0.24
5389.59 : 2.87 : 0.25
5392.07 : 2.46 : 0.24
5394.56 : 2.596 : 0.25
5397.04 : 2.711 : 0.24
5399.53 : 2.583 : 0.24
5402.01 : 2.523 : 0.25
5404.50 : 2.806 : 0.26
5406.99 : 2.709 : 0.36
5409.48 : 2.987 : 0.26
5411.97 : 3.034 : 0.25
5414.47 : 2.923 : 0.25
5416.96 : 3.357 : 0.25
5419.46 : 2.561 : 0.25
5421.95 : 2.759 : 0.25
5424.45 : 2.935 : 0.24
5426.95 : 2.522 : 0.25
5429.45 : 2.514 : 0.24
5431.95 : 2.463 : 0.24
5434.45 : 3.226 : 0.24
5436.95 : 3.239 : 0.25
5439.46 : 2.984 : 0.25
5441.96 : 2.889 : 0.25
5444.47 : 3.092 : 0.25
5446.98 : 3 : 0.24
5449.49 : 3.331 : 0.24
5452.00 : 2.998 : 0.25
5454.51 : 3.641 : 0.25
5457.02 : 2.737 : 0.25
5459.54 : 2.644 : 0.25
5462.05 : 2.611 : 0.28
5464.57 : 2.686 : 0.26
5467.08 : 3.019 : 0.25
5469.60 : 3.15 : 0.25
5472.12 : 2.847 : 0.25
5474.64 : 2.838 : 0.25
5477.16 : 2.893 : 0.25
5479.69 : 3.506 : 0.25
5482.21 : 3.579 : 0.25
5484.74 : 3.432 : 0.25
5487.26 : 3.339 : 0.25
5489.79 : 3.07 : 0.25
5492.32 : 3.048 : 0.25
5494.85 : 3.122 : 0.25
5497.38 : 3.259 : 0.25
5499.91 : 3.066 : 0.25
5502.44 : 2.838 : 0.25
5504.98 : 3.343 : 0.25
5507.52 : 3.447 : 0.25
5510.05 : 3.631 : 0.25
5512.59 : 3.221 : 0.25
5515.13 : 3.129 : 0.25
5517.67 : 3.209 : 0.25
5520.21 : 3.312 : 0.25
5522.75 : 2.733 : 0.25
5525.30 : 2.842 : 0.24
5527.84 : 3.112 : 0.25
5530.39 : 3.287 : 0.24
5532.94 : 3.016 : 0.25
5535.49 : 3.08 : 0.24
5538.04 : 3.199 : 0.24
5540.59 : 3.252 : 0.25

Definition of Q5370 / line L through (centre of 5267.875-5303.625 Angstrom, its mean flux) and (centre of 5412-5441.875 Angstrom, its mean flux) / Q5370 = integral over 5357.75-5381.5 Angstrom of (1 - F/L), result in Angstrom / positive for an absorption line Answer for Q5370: 2.0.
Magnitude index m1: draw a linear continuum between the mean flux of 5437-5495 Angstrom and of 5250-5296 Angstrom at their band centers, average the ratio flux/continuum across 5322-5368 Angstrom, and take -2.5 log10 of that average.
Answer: 0.10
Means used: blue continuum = 2.88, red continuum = 3.07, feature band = 2.69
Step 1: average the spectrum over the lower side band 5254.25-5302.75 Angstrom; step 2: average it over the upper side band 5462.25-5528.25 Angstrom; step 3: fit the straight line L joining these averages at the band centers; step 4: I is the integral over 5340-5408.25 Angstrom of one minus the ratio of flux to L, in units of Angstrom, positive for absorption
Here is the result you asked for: 7.2 Angstrom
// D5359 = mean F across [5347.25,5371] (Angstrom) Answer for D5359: 2.52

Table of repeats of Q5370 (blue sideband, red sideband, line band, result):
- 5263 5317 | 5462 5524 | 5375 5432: 4.5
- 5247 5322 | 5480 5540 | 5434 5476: 1.6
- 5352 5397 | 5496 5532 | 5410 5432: 0.3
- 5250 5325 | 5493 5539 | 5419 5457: 1.4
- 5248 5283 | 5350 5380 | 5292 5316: -0.5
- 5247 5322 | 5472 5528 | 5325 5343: 1.2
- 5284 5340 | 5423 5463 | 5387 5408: 1.7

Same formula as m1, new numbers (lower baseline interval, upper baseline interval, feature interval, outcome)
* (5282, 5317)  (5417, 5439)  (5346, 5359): 0.08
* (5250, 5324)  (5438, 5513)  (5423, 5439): 0.08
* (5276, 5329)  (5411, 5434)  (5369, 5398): 0.02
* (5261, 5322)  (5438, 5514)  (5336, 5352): 0.11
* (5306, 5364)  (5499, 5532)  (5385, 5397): 0.08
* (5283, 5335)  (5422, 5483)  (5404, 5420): 0.00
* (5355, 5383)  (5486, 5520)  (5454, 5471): 0.06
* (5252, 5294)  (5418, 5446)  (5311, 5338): 0.01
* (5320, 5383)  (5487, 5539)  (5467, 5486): -0.04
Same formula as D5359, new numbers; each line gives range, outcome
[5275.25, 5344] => 2.86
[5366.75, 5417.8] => 2.8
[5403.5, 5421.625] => 2.9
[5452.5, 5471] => 2.93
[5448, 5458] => 3.19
